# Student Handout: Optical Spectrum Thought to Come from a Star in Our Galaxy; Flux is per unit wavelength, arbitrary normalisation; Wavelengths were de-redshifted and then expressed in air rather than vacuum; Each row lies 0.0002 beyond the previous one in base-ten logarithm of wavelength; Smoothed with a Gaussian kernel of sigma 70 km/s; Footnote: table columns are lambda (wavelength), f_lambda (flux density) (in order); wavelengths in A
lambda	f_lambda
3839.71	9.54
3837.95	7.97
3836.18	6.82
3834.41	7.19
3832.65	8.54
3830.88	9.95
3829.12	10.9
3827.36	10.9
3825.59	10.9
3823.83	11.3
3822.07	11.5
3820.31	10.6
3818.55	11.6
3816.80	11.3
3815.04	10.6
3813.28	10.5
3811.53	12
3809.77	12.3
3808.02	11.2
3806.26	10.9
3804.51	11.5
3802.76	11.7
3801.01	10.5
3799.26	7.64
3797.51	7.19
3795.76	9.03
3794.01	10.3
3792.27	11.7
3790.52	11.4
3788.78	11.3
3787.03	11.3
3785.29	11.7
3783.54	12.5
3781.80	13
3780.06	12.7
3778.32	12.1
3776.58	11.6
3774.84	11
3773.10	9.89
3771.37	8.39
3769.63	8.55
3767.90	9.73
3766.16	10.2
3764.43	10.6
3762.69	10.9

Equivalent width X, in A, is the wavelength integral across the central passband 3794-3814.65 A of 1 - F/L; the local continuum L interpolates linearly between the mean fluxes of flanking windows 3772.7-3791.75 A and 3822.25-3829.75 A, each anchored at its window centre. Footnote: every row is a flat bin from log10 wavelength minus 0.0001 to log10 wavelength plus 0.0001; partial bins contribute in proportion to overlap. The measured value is 1.7 A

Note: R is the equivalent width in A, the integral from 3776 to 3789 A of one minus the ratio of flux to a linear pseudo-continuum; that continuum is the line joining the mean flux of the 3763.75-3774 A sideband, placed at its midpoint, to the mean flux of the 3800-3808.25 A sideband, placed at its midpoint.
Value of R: -2.5 A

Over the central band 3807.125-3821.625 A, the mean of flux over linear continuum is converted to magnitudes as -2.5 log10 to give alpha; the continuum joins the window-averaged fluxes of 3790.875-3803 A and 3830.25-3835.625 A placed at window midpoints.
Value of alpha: -0.24 mag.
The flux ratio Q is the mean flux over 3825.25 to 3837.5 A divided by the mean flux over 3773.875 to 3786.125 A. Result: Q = 0.76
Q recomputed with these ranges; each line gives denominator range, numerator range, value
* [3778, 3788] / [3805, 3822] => 0.92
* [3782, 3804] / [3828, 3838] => 0.82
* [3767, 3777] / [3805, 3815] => 1.16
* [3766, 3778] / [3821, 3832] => 1.09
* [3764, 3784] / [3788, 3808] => 0.95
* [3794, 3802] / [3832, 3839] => 0.87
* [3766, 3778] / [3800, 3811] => 1.13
